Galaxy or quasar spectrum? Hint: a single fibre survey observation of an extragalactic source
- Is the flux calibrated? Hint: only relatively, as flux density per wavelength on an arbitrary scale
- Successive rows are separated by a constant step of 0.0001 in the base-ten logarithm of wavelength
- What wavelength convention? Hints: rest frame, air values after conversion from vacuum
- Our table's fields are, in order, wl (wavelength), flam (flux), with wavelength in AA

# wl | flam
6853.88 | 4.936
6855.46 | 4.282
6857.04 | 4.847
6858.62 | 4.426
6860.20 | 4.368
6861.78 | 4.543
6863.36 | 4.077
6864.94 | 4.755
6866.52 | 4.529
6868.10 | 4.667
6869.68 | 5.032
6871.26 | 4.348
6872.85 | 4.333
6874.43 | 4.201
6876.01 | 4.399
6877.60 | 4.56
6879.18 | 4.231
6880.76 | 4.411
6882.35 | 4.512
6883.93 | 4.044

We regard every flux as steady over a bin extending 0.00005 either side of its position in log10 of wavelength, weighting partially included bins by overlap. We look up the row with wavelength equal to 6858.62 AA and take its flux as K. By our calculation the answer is 4.426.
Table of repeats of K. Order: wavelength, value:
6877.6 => 4.56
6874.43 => 4.201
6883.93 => 4.044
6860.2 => 4.368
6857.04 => 4.847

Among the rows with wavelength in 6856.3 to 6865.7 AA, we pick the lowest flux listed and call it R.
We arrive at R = 4.077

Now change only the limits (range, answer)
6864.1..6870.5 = 4.529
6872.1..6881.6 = 4.201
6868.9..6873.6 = 4.333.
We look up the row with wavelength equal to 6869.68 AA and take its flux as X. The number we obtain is 5.032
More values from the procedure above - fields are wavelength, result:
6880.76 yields 4.411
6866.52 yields 4.529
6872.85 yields 4.333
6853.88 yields 4.936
